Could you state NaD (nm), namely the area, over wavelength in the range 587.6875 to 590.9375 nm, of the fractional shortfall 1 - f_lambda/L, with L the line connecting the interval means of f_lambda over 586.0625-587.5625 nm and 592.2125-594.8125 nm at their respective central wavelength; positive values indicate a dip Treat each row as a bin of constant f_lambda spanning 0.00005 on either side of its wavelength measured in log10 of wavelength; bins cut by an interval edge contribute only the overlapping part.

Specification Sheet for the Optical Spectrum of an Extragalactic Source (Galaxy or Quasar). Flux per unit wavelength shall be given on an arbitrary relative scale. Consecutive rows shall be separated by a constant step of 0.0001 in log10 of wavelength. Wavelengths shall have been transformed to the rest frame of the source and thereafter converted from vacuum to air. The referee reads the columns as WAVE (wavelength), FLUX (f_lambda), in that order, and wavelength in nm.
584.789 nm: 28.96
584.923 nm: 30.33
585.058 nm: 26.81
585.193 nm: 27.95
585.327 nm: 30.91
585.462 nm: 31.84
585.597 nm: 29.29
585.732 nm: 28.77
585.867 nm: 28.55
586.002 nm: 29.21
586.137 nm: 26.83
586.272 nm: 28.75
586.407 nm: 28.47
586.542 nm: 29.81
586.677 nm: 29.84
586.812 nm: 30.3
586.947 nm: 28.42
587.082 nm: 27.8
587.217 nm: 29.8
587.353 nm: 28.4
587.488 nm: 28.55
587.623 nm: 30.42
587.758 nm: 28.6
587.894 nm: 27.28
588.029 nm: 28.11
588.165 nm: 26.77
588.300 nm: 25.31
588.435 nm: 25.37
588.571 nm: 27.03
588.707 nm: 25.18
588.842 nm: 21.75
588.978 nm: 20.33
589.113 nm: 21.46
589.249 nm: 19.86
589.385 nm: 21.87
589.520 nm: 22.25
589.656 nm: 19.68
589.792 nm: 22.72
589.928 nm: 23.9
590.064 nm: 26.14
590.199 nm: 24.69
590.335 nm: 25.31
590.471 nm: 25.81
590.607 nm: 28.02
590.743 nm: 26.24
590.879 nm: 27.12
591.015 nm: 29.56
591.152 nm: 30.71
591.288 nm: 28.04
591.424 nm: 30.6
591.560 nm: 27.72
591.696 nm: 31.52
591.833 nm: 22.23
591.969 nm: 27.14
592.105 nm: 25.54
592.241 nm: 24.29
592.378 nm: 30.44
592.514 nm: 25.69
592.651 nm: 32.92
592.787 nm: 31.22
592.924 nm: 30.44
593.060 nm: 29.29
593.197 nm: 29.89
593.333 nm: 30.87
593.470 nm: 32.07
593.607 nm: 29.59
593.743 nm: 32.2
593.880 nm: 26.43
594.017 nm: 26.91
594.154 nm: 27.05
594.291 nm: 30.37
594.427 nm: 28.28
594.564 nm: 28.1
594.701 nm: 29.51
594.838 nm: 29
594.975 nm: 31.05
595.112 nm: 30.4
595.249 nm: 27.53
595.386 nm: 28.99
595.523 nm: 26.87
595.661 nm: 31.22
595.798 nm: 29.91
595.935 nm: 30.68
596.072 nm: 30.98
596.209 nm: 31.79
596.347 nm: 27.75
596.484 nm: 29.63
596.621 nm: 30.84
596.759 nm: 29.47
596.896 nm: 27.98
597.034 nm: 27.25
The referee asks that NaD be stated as 0.492 nm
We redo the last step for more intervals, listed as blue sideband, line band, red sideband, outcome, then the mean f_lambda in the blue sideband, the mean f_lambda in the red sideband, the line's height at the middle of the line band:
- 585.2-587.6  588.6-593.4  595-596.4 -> 0.507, 29.1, 29.7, 29.4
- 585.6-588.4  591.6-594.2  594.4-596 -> 0.032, 28.5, 29.3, 29.1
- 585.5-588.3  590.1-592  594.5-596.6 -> 0.107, 28.6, 29.6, 29.1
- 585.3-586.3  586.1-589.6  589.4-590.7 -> 0.055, 29.2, 24.2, 26.8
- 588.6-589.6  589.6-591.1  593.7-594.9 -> -0.119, 22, 28.6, 23.6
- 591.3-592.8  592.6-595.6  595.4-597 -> -0.070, 28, 29.6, 28.8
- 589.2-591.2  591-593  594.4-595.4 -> -0.150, 24.9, 29.1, 26.5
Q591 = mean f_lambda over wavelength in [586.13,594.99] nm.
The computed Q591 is 27.4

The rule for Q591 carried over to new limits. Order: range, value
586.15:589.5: 26.6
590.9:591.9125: 28.5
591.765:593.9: 28.8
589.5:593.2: 27.1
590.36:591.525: 28.1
